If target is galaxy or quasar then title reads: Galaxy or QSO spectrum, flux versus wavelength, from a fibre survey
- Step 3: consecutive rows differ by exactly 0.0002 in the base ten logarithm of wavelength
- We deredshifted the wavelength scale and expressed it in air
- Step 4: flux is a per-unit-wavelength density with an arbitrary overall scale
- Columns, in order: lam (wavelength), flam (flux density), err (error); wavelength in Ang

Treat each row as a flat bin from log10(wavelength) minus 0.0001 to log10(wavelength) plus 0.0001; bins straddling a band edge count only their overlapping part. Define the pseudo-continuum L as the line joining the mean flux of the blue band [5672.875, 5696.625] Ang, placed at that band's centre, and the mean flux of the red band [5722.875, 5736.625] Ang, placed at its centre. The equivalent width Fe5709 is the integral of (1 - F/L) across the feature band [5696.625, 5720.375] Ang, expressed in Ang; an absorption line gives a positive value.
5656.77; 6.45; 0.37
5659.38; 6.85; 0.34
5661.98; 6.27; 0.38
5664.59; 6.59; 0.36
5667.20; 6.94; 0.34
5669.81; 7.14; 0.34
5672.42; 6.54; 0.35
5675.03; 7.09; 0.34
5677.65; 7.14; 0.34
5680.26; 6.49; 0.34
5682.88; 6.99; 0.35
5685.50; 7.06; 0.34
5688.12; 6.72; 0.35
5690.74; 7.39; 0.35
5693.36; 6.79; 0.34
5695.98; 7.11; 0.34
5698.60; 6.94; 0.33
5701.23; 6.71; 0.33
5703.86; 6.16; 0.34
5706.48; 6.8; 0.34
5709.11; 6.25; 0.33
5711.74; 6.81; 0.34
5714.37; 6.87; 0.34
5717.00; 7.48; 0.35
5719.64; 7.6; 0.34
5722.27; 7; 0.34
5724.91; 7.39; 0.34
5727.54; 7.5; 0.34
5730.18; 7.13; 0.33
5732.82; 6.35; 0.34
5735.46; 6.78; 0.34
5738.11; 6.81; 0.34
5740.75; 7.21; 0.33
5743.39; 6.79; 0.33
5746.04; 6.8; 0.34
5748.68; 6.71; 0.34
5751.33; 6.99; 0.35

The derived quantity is 0.5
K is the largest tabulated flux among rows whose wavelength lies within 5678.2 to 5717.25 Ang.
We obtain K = 7.48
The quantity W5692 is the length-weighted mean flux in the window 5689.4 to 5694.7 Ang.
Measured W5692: 7.09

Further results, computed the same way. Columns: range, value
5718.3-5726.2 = 7.32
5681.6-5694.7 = 6.99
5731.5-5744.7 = 6.79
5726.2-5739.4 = 6.91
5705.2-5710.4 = 6.52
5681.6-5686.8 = 7.02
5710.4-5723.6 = 7.15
